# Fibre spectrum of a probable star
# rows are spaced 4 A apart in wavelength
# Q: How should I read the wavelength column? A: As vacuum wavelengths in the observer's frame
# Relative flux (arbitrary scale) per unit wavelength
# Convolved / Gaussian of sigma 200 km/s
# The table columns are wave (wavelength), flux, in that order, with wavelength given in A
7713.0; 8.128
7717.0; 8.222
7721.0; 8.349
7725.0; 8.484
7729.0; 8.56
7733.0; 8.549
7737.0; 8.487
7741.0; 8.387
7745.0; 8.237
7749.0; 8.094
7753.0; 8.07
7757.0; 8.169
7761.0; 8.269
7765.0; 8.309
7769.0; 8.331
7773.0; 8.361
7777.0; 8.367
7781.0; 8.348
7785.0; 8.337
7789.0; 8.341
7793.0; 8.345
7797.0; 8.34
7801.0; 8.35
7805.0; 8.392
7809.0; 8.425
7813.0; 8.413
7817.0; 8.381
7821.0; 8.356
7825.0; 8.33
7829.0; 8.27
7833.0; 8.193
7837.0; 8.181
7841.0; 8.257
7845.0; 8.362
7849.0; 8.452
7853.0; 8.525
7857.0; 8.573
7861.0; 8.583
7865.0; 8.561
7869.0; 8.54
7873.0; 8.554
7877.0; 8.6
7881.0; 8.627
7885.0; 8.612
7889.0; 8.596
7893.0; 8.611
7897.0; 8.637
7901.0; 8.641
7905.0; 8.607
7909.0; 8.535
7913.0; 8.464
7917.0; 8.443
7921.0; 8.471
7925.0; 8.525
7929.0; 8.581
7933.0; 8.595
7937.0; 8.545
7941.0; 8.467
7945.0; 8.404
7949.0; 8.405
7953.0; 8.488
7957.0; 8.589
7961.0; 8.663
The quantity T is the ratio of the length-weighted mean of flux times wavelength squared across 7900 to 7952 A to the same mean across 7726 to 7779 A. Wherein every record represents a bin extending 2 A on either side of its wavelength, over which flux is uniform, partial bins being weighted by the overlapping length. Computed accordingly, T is 1.07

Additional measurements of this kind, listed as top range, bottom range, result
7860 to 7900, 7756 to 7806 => 1.06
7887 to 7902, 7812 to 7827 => 1.05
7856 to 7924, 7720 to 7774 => 1.07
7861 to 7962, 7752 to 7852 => 1.06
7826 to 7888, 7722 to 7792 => 1.04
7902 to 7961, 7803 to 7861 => 1.04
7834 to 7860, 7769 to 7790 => 1.02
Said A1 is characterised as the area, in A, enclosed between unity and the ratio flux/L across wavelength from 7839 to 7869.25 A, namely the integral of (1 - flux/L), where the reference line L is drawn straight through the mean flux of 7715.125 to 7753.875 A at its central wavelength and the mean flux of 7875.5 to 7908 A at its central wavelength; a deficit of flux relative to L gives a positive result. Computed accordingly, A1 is 0.3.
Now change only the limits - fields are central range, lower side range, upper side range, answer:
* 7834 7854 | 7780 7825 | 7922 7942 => 0.2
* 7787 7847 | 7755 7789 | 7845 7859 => 0.6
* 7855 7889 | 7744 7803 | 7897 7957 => -0.6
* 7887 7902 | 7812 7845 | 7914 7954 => -0.4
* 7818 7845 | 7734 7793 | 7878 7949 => 0.4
